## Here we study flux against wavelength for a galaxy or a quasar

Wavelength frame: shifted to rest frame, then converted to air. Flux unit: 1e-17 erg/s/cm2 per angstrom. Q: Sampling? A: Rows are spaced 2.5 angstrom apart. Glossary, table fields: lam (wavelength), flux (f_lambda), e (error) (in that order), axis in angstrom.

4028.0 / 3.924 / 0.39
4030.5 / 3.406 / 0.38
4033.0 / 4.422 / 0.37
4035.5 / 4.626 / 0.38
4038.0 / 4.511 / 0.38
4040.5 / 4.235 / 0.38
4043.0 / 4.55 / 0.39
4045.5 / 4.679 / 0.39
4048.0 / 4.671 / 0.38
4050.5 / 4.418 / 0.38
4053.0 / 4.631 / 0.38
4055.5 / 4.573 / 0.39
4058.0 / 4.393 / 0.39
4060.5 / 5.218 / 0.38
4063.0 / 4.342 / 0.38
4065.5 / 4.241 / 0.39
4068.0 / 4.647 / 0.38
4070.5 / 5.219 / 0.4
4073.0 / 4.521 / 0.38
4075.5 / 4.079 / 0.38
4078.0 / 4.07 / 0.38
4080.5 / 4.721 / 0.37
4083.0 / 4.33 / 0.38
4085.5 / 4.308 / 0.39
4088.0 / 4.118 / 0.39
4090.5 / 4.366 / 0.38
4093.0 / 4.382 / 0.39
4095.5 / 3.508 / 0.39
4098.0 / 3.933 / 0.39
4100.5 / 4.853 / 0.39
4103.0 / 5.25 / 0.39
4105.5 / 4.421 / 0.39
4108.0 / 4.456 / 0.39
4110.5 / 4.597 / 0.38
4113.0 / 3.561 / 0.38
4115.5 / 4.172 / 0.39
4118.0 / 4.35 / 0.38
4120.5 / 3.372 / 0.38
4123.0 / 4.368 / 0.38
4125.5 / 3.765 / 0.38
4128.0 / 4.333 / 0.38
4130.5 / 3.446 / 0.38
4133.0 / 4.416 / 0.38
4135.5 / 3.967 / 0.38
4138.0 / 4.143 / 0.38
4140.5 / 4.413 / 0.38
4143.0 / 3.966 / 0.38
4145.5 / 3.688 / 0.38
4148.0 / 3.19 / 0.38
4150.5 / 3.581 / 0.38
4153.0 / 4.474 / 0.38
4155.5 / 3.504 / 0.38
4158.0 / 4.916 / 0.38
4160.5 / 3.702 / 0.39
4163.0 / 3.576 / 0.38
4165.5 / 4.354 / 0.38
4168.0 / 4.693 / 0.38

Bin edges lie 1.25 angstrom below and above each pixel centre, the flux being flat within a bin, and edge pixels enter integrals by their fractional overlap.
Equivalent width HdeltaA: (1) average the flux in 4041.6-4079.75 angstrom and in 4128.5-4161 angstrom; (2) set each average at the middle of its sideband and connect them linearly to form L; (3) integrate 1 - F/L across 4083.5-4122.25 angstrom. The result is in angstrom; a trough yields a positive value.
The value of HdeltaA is 0.1 angstrom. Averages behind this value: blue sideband 4.55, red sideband 3.97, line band 4.25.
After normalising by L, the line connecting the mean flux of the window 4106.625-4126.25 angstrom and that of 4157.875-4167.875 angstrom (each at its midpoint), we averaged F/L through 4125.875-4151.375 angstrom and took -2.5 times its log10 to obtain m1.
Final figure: 0.05 mag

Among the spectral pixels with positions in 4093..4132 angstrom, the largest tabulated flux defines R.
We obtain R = 5.25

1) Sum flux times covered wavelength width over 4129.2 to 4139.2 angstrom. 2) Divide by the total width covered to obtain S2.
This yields 3.99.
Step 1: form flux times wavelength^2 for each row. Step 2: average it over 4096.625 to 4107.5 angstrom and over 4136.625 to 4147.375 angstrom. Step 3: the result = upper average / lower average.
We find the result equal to 0.89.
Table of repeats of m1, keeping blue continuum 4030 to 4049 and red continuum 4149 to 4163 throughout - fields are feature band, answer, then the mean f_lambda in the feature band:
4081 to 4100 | 0.01 mag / 4.19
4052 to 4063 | -0.07 mag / 4.66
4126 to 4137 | 0.01 mag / 4.02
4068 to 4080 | -0.05 mag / 4.51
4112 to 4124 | 0.04 mag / 3.96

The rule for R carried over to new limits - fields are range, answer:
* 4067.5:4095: 5.219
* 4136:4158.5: 4.916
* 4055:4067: 5.218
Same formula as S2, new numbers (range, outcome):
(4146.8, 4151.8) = 3.4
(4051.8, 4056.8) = 4.6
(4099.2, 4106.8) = 4.83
